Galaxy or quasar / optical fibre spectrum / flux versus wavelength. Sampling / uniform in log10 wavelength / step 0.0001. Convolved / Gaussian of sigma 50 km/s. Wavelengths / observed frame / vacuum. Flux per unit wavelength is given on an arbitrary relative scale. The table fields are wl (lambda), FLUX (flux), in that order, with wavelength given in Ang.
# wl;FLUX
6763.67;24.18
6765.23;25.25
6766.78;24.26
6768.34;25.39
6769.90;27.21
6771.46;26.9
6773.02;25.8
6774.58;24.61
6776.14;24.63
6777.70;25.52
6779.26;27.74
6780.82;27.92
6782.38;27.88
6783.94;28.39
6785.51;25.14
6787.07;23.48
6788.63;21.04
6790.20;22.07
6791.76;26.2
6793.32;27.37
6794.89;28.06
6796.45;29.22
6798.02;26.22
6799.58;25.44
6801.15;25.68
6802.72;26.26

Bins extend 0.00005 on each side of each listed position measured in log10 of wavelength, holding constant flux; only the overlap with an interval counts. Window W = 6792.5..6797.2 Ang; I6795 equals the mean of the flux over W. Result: 28.2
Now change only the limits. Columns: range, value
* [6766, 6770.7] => 25.6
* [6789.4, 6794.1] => 25.2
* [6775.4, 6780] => 26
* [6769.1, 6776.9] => 25.8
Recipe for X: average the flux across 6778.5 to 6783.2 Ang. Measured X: 27.9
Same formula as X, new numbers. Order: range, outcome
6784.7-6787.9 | 24.3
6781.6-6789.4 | 25.2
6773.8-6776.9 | 24.6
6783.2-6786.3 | 26.7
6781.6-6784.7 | 28.2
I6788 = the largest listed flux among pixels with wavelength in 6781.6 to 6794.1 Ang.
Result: 28.39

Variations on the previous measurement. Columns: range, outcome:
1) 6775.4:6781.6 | 27.92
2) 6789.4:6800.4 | 29.22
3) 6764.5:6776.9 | 27.21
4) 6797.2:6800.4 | 26.22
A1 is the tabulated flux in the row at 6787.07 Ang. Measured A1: 23.48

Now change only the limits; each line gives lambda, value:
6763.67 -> 24.18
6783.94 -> 28.39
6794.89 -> 28.06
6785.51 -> 25.14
